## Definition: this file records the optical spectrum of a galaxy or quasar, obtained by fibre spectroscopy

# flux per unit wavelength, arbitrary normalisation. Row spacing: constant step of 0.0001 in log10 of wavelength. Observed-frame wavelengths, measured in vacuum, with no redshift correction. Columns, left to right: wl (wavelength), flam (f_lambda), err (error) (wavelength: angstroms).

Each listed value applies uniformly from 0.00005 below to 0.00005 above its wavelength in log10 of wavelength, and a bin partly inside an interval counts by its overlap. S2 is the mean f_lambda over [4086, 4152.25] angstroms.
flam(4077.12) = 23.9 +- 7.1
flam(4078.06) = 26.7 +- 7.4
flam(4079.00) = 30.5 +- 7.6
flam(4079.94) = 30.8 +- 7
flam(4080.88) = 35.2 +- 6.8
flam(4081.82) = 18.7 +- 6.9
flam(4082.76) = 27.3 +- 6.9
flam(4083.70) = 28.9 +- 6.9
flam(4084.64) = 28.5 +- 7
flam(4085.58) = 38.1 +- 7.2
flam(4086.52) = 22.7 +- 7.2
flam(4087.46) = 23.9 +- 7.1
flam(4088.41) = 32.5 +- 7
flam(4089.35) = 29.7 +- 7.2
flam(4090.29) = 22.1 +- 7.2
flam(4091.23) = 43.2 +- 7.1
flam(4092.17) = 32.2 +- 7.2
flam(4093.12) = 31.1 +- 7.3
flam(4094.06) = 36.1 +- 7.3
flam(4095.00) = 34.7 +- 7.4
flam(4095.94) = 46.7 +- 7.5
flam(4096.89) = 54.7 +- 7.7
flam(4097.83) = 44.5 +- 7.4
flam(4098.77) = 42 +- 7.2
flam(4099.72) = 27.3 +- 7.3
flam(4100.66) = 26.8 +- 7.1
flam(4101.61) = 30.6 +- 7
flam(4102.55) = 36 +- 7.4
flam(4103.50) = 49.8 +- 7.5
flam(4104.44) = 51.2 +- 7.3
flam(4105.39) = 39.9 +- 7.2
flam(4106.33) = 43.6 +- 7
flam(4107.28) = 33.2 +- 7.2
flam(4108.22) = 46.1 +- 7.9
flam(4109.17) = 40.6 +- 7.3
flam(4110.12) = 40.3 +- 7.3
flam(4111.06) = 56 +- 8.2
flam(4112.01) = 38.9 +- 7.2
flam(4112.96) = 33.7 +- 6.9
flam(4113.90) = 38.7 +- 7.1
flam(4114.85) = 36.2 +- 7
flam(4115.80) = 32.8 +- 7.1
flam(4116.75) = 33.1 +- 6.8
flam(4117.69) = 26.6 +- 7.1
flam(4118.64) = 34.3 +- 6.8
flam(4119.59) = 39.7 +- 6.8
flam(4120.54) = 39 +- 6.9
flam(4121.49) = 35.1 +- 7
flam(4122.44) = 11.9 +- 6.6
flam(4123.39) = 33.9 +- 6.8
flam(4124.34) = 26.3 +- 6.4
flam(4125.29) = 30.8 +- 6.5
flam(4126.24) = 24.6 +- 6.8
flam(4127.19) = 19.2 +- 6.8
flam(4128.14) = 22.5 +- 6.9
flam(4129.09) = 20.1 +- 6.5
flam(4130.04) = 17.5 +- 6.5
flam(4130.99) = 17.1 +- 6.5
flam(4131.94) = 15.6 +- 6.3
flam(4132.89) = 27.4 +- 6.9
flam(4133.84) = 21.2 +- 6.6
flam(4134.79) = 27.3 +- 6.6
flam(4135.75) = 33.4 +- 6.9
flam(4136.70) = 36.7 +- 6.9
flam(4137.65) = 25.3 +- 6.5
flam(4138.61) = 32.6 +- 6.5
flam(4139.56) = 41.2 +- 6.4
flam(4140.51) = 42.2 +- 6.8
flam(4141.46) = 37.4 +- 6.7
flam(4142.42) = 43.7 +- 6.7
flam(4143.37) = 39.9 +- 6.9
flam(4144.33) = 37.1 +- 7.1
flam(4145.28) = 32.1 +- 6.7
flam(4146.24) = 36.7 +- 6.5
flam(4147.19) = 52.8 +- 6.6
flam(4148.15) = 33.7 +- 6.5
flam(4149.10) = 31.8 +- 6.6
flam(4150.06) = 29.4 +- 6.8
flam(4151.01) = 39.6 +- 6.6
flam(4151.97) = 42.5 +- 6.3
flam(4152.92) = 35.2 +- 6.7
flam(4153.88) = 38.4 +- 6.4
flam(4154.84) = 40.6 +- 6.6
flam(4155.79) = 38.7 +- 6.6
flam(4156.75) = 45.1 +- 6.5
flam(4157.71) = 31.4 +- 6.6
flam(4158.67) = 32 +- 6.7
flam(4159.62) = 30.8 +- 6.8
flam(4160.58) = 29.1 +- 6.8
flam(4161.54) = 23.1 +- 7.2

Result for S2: 34.1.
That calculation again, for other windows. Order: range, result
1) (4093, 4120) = 38.9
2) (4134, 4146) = 35.4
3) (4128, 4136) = 22.2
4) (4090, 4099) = 39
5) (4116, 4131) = 27.4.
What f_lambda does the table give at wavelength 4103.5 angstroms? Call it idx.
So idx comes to 49.8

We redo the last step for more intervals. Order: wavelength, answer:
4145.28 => 32.1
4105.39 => 39.9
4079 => 30.5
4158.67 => 32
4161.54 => 23.1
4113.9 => 38.7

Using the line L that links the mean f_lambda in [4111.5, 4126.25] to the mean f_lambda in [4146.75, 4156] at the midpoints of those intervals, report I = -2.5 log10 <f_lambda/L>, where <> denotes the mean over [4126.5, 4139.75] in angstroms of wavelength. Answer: 0.36 mag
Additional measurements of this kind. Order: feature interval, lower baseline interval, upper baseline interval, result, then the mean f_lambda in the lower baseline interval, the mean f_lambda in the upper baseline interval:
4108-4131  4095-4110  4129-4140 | 0.06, 40.6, 26.5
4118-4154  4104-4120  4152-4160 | 0.19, 39.1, 37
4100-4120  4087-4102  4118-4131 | -0.24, 34.9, 26.9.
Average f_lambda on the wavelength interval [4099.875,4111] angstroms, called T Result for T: 40.1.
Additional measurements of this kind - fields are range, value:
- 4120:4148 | 30.4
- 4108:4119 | 38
